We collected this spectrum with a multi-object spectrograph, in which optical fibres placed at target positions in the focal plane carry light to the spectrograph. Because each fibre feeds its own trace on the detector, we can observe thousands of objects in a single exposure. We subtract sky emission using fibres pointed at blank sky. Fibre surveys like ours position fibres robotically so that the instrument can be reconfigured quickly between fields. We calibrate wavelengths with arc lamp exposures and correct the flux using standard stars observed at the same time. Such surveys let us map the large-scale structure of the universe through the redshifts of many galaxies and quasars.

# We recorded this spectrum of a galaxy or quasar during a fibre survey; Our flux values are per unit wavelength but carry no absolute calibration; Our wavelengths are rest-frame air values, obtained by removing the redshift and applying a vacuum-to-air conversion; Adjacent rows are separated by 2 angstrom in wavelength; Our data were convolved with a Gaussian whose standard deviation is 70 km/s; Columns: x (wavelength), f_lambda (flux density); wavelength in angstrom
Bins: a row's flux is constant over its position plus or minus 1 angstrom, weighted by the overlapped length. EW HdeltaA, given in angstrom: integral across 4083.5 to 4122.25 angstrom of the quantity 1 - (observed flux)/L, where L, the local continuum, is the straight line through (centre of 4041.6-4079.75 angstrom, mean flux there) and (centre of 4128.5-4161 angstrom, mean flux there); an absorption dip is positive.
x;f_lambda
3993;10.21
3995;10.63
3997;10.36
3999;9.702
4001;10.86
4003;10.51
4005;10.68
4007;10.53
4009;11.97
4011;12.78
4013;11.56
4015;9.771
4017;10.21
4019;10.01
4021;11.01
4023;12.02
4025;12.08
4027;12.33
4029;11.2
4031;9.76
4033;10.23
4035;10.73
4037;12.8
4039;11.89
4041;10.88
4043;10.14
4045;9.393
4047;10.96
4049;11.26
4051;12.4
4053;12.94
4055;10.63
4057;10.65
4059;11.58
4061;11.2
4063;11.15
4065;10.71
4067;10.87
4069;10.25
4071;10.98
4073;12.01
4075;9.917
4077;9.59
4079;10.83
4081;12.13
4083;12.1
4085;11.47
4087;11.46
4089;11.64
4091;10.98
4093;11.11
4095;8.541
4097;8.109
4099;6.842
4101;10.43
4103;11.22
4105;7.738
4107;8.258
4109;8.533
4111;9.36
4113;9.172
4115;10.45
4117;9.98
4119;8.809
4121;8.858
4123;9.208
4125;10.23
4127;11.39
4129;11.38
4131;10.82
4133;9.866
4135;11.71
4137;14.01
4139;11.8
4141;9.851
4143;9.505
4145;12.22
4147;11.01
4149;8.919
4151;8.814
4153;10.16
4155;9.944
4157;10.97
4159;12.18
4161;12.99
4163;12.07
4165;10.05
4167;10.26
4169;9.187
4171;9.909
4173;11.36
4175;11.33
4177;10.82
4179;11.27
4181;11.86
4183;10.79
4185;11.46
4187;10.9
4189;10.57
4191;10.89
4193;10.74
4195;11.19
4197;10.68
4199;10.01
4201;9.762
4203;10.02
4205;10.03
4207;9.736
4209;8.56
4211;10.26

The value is 4.4 angstrom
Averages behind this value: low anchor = 10.9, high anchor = 10.9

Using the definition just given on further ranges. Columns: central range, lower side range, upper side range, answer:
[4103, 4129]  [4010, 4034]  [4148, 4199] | 3.3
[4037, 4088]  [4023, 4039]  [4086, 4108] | -2.8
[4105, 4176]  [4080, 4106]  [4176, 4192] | 2.2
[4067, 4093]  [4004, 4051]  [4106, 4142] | -1.2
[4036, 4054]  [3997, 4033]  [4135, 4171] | -0.8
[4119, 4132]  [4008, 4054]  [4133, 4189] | 0.9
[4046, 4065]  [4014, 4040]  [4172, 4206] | -0.6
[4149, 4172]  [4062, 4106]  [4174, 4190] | 1.0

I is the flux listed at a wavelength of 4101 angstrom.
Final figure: 10.43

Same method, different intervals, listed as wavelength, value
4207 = 9.736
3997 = 10.36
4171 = 9.909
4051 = 12.4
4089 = 11.64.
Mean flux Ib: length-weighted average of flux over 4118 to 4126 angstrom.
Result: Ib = 9.28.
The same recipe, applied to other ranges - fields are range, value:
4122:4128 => 10.3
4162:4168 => 10.8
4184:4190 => 11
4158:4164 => 12.4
